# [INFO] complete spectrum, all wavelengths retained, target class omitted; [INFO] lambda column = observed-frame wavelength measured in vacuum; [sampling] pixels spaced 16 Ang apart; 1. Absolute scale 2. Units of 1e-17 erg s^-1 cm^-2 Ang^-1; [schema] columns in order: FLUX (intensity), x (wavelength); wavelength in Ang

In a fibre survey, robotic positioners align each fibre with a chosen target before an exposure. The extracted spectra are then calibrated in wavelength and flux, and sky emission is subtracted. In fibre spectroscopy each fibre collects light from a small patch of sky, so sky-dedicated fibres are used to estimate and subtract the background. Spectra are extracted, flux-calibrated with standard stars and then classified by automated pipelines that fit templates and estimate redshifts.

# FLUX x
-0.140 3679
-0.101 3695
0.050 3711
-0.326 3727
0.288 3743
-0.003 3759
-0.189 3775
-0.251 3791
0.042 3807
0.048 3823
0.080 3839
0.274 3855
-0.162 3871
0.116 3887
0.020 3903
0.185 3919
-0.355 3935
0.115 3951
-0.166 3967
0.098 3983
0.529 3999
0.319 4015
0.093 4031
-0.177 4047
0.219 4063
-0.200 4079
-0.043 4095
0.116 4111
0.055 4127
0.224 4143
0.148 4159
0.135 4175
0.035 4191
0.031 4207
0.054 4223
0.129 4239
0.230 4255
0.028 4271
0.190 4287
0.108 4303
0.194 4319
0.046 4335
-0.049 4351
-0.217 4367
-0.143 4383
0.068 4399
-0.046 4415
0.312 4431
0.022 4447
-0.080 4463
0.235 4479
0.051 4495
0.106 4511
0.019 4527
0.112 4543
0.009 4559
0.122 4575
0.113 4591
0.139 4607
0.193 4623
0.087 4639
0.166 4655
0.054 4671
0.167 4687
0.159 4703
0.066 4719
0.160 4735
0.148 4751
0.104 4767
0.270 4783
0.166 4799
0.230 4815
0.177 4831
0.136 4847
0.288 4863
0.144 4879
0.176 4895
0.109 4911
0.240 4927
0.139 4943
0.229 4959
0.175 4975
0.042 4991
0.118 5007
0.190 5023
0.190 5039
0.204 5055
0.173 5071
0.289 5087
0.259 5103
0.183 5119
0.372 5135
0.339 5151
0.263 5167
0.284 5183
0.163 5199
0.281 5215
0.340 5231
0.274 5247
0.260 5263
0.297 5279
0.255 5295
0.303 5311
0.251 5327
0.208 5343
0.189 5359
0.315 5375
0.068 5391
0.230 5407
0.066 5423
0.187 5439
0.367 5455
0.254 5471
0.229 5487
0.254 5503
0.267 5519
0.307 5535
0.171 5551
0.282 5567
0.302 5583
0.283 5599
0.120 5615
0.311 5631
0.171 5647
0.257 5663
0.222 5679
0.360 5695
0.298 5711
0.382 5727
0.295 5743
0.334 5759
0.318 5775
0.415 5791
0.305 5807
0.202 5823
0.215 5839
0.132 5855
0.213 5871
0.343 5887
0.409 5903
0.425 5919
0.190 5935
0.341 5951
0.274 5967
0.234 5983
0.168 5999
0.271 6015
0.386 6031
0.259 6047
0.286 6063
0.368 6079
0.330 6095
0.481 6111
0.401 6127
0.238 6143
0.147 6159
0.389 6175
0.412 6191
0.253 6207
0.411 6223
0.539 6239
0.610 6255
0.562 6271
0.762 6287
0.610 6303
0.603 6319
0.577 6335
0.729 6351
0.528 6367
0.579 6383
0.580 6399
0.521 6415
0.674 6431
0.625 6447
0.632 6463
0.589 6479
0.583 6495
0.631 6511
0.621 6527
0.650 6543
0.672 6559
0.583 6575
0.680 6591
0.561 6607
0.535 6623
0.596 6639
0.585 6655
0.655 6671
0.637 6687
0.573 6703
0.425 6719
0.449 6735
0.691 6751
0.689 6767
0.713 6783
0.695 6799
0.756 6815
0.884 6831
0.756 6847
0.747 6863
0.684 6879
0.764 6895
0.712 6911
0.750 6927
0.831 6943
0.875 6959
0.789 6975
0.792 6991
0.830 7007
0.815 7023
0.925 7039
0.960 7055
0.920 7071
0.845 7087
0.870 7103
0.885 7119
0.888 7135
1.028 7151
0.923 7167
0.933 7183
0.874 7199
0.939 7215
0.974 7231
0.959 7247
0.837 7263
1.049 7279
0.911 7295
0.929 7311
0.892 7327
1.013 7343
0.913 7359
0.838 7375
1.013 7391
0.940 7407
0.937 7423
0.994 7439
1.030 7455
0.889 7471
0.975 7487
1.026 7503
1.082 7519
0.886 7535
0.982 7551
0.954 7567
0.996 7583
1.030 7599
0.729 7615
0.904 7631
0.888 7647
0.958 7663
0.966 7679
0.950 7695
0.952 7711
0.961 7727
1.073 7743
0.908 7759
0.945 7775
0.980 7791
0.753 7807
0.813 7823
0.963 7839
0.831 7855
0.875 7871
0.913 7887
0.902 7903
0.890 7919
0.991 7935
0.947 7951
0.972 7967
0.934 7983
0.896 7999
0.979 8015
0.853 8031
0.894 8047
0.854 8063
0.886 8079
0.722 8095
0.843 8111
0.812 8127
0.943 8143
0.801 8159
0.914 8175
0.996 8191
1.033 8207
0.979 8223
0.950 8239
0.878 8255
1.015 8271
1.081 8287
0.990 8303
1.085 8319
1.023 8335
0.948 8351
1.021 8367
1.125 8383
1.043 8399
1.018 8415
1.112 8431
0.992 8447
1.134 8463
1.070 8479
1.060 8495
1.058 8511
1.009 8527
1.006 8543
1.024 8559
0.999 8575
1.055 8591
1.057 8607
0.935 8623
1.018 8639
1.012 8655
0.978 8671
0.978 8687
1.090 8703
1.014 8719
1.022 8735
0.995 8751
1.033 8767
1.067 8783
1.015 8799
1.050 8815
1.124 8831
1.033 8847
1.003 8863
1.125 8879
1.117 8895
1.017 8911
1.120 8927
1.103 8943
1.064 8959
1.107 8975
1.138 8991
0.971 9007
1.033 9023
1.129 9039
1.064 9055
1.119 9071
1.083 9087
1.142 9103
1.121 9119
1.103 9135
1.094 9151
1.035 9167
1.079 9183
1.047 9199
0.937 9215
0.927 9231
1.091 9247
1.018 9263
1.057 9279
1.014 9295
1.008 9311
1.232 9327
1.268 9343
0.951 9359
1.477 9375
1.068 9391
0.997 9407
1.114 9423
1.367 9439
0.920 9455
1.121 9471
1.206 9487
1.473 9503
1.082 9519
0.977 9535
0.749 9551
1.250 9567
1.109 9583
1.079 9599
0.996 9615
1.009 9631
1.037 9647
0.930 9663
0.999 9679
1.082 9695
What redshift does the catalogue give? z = 0.56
